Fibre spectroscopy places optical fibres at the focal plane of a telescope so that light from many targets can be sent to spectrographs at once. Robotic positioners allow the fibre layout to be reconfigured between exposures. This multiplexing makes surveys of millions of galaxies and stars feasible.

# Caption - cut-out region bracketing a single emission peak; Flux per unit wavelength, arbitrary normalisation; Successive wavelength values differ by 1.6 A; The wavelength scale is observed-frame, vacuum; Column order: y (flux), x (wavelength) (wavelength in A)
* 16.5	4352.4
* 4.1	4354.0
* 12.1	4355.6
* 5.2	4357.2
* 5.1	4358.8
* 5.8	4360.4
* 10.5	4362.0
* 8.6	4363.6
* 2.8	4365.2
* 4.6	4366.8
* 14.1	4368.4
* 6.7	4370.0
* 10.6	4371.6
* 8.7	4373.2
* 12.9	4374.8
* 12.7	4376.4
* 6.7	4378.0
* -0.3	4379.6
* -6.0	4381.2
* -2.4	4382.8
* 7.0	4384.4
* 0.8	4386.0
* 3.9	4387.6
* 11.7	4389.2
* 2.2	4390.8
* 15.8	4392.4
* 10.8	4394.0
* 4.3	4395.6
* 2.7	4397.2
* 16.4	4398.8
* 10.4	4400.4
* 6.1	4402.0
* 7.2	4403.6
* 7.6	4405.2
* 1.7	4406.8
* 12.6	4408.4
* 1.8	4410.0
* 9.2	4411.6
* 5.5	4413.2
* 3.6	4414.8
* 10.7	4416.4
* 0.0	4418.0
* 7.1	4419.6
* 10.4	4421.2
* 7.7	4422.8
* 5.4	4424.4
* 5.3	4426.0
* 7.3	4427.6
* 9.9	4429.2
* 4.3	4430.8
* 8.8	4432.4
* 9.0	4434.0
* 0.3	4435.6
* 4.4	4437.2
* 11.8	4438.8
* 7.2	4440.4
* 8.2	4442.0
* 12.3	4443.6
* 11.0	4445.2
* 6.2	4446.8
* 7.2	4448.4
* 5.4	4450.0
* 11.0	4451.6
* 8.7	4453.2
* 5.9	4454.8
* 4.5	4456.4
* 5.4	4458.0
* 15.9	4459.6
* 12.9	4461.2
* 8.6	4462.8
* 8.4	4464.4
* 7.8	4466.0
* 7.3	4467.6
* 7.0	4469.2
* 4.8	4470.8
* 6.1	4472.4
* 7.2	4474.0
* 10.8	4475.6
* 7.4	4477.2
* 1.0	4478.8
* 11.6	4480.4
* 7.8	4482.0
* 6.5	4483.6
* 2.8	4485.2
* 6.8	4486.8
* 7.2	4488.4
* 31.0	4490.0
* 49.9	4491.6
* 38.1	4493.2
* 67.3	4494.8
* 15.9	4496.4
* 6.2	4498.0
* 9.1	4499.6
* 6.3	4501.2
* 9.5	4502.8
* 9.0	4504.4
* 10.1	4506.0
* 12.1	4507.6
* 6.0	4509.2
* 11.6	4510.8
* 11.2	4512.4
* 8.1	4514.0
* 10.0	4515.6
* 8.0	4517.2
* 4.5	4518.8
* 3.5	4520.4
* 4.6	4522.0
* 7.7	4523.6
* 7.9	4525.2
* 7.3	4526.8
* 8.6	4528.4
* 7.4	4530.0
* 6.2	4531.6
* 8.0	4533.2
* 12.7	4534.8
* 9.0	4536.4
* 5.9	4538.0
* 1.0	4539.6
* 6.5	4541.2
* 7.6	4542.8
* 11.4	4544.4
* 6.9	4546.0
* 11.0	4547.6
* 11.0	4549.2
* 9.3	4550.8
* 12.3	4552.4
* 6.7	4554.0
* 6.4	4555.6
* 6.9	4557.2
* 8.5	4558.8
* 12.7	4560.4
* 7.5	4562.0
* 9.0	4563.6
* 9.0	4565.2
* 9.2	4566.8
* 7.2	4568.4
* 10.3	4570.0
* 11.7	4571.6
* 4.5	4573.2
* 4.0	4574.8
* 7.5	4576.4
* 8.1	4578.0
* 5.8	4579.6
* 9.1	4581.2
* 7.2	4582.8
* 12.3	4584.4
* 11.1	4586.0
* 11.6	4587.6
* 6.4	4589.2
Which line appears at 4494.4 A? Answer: [O II]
